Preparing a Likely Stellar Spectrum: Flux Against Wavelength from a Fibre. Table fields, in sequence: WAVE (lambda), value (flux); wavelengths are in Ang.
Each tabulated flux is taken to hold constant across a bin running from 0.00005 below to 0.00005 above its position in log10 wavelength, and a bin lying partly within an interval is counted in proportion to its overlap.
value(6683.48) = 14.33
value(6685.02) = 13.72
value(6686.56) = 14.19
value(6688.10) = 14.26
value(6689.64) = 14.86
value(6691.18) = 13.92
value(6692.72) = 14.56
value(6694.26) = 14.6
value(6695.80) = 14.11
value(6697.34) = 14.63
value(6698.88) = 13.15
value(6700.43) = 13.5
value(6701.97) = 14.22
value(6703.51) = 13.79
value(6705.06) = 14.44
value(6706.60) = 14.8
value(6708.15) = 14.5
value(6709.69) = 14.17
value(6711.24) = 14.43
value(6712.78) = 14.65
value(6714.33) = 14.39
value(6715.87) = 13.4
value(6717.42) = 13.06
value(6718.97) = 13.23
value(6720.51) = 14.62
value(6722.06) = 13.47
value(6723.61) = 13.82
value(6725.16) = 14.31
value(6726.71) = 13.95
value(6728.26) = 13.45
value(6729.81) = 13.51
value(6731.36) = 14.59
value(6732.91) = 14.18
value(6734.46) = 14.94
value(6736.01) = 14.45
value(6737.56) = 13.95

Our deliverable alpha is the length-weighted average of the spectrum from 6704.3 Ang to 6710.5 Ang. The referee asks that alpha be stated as 14.5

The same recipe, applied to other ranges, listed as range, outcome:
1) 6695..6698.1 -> 14.4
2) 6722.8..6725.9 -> 14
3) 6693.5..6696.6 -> 14.4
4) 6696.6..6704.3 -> 13.8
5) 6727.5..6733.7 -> 13.9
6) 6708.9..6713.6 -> 14.4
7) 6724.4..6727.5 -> 14.1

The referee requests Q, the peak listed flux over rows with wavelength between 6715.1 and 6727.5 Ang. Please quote 14.62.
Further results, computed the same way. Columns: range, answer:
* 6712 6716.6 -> 14.65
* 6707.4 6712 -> 14.5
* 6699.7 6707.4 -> 14.8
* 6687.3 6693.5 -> 14.86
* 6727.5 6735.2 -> 14.94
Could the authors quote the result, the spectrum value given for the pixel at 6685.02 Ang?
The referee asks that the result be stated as 13.72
